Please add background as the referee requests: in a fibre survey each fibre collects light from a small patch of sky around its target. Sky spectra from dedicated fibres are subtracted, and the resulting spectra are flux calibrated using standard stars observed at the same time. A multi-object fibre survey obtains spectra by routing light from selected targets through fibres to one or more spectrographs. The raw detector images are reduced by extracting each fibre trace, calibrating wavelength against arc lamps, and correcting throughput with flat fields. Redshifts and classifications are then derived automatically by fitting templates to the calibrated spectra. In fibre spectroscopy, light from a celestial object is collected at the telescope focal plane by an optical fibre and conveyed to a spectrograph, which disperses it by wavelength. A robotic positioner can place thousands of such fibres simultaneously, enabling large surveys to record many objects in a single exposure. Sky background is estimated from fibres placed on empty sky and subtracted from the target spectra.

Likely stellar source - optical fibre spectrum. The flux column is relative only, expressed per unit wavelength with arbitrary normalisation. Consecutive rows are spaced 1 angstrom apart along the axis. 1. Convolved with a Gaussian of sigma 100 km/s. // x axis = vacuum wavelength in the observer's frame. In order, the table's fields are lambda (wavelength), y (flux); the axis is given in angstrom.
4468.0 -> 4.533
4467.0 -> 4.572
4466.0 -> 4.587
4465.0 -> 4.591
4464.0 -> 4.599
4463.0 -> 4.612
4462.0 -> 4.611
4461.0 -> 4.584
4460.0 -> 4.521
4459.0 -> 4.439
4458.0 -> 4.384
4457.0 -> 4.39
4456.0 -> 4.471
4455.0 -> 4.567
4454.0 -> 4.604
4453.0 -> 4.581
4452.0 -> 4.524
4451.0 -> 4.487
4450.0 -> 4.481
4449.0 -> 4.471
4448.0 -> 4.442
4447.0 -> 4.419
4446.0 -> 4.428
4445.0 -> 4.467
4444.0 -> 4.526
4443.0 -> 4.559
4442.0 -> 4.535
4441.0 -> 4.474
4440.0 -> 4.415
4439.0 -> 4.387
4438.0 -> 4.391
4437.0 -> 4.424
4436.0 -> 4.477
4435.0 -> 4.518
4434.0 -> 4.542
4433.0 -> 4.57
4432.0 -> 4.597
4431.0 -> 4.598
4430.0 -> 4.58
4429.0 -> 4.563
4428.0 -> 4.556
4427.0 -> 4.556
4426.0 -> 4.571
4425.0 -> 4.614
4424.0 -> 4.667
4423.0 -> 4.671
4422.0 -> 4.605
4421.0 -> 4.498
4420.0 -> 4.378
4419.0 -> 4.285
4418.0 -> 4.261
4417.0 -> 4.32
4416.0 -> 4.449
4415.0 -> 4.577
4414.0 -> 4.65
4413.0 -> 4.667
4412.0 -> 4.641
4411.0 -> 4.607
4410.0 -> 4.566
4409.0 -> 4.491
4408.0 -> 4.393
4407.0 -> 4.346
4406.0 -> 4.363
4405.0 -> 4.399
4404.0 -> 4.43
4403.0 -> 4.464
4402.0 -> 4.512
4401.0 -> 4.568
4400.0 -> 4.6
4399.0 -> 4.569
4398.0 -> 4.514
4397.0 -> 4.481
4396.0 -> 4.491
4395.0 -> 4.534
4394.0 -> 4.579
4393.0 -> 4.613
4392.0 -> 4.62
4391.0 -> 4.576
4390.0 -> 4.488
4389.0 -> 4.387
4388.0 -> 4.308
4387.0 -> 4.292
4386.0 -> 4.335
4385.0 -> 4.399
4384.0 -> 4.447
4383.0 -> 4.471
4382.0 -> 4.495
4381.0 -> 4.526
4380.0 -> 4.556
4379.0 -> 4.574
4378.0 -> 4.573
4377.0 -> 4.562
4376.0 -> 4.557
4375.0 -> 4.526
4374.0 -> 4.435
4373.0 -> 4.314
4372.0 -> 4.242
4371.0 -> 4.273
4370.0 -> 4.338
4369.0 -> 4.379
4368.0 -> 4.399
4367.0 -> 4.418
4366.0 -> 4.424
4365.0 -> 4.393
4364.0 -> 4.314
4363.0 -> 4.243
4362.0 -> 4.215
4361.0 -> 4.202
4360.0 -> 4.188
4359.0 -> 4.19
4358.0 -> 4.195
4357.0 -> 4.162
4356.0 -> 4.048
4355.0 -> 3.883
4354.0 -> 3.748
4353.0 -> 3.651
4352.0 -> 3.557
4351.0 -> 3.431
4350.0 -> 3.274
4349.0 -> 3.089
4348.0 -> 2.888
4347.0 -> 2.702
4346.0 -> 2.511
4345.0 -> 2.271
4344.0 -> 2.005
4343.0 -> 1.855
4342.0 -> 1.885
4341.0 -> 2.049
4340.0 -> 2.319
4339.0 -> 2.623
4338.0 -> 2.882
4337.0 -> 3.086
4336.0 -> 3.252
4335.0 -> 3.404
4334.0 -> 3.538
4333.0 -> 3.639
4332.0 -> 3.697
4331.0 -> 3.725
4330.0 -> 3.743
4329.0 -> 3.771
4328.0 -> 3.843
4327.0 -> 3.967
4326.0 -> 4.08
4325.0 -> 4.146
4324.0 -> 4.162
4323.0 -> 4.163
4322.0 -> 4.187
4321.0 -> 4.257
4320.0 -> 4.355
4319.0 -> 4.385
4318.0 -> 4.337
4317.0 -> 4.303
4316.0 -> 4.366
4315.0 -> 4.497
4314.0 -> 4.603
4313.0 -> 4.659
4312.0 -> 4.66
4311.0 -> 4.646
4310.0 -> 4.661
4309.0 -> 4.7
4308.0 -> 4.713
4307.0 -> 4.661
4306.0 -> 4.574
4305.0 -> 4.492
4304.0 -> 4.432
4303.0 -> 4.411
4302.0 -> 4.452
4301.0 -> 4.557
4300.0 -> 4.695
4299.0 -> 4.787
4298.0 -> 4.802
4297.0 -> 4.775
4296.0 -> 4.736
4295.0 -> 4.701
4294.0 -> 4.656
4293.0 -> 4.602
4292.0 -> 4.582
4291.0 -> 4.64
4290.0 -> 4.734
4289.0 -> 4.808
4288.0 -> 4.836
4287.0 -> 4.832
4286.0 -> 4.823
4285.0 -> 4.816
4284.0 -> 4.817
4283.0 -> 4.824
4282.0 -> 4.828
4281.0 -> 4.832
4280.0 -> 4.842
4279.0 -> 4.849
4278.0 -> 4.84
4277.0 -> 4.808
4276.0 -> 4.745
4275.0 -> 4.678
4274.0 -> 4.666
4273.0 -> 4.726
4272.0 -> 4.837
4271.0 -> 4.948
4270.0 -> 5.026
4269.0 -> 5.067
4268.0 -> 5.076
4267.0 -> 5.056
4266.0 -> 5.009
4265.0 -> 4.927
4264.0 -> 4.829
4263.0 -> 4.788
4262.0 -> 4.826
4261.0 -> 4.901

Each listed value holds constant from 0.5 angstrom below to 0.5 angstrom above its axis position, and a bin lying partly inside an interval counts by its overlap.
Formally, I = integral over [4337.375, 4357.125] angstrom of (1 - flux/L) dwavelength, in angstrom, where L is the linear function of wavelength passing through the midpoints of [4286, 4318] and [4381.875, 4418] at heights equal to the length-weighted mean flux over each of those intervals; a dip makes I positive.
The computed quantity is 7.1 angstrom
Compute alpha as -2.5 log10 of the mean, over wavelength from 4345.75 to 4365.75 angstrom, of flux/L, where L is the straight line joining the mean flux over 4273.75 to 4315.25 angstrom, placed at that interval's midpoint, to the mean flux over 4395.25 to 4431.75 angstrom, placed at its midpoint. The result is 0.22 mag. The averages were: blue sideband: 4.7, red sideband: 4.51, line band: 3.77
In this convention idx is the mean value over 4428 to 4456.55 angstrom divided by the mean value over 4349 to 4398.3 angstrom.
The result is 1.1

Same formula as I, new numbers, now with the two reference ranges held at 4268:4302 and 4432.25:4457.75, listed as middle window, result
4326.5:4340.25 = 3.8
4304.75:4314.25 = 0.2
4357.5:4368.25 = 0.8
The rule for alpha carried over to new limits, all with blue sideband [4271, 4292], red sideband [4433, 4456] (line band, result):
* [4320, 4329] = 0.15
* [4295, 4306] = 0.03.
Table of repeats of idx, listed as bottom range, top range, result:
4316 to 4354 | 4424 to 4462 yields 1.33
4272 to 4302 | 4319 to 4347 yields 0.70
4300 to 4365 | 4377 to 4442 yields 1.18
